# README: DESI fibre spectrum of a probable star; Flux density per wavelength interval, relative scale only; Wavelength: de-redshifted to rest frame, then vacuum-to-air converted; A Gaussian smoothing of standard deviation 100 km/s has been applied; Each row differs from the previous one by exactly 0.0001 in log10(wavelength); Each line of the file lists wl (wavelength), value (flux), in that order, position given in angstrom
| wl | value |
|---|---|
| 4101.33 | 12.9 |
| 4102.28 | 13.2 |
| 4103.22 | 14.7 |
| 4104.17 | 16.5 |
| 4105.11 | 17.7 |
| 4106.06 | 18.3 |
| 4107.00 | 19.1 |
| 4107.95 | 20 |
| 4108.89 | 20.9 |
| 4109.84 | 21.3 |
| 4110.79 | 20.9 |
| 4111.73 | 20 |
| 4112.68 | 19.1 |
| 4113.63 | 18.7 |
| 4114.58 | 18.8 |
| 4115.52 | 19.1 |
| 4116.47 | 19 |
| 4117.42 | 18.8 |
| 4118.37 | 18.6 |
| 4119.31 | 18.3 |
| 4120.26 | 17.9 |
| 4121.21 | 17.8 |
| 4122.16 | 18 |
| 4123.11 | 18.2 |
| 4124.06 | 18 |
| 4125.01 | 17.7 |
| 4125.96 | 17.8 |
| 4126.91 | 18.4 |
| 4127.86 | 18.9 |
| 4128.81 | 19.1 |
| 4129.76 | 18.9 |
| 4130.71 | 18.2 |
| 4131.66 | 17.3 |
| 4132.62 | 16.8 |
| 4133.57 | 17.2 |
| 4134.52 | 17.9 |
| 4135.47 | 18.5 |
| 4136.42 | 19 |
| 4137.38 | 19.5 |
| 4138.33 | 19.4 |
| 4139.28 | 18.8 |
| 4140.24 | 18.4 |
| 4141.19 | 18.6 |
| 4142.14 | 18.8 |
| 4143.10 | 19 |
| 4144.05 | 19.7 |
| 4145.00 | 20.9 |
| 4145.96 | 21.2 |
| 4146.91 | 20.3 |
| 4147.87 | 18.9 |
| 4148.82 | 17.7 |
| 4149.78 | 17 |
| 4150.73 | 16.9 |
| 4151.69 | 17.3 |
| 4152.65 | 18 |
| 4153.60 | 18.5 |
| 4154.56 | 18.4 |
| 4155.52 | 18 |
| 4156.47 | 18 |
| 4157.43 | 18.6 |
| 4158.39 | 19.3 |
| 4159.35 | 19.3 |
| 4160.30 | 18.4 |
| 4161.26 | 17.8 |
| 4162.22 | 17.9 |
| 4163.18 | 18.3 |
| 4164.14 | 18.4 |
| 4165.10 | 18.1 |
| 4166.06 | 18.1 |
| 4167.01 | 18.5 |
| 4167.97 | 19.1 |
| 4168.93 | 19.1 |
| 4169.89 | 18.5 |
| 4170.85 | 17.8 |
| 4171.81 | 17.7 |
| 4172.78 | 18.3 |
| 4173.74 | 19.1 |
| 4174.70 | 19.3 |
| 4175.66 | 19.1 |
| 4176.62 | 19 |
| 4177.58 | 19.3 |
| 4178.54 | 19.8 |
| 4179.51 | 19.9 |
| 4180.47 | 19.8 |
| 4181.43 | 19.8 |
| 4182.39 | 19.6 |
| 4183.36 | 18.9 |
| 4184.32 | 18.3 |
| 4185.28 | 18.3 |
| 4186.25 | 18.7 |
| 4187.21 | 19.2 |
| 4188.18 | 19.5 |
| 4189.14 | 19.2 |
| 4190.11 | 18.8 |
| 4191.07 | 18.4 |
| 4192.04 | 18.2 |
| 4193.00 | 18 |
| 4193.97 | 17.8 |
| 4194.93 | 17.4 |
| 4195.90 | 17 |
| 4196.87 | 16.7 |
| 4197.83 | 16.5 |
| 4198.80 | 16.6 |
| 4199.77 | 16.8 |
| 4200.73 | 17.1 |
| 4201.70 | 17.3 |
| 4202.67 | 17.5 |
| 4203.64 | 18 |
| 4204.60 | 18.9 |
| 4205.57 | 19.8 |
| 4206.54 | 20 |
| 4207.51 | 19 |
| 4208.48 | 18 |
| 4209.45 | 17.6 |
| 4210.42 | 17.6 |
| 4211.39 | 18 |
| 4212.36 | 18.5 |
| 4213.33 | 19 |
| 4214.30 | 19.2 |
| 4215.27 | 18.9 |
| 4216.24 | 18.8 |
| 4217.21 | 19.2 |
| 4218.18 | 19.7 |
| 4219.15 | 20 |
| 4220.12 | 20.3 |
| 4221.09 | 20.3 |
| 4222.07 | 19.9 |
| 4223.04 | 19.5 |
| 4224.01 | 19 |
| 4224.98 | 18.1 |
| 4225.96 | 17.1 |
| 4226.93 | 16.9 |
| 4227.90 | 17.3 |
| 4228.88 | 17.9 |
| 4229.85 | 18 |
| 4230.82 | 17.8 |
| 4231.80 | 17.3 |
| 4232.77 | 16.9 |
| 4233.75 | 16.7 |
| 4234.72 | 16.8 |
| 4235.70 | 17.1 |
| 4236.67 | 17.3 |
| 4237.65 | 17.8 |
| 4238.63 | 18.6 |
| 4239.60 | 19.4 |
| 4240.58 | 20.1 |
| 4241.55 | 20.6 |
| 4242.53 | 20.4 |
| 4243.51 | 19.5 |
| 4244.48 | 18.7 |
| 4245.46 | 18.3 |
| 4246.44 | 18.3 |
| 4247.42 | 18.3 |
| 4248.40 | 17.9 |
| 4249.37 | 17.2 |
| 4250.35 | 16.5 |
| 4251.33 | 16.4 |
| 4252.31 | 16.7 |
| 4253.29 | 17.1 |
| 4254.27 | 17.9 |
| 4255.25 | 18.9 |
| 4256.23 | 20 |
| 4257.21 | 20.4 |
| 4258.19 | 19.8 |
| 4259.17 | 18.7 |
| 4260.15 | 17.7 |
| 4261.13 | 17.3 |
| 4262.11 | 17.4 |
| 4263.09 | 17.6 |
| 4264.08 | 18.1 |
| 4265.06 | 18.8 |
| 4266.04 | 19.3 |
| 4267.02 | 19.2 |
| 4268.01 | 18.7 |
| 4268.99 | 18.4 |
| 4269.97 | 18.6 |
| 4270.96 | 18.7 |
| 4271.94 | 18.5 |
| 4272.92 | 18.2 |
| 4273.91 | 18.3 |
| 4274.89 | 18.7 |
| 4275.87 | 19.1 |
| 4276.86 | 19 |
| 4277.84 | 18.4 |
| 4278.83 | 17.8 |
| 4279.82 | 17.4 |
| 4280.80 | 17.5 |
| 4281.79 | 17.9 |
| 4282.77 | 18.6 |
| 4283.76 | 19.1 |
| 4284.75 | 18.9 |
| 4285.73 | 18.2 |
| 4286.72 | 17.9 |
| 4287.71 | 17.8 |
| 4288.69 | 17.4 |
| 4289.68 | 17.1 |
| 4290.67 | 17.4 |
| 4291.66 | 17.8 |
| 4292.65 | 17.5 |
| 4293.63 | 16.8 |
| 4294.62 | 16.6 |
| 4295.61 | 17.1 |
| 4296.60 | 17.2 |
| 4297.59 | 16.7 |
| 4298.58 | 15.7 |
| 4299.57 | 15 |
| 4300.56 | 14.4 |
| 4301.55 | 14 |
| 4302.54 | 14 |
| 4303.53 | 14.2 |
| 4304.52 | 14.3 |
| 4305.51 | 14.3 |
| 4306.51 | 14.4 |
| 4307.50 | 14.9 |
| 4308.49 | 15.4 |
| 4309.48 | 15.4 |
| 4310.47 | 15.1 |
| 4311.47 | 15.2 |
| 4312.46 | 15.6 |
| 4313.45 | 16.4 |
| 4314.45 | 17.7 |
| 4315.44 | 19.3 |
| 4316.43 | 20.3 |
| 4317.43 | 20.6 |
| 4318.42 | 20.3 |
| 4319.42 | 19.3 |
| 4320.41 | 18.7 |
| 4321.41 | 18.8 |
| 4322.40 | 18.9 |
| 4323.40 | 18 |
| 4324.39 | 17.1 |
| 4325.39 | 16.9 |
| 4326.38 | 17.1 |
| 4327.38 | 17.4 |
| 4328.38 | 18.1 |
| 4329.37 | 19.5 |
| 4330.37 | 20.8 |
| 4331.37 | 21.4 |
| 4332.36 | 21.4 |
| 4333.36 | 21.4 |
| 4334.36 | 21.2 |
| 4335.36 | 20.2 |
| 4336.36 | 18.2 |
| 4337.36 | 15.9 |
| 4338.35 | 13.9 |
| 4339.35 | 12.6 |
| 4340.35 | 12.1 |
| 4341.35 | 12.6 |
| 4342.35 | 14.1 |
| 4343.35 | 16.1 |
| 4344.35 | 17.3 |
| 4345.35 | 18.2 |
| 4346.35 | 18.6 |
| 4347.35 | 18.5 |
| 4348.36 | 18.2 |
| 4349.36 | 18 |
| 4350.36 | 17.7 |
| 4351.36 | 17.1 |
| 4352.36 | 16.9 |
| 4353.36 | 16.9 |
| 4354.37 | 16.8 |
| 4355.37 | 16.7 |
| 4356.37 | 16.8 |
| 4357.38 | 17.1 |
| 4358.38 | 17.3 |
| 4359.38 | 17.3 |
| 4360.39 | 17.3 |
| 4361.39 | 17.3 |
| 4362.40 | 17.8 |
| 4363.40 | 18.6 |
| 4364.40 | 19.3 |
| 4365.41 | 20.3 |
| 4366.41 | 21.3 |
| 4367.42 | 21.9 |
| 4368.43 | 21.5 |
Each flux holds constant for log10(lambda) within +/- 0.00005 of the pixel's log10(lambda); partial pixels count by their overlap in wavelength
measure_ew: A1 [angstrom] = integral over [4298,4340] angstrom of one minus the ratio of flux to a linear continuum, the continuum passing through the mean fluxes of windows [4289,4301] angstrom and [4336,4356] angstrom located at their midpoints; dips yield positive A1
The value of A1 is -1.9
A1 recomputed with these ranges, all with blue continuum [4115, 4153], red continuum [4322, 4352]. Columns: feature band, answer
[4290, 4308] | 2.11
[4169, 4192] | -0.83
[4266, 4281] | -0.50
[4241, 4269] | -0.71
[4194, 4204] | 0.61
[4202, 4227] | -0.93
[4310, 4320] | -0.16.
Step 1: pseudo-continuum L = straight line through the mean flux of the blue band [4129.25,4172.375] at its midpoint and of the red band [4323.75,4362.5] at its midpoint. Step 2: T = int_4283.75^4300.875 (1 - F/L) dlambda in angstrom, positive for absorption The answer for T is 0.6 angstrom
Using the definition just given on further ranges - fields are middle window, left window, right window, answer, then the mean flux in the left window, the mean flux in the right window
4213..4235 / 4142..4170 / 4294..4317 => -1.44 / 18.6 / 15.8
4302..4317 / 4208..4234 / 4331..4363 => 1.56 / 18.4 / 17.3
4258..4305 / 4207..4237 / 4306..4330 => 0.78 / 18.3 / 17.5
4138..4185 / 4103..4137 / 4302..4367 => -1.17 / 18.5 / 17.4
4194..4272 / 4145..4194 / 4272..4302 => -1.14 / 18.7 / 17.5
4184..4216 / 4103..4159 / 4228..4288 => 0.41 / 18.6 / 18.3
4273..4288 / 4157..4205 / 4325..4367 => -0.28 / 18.4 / 17.7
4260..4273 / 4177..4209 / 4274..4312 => -0.90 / 18.4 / 16.7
